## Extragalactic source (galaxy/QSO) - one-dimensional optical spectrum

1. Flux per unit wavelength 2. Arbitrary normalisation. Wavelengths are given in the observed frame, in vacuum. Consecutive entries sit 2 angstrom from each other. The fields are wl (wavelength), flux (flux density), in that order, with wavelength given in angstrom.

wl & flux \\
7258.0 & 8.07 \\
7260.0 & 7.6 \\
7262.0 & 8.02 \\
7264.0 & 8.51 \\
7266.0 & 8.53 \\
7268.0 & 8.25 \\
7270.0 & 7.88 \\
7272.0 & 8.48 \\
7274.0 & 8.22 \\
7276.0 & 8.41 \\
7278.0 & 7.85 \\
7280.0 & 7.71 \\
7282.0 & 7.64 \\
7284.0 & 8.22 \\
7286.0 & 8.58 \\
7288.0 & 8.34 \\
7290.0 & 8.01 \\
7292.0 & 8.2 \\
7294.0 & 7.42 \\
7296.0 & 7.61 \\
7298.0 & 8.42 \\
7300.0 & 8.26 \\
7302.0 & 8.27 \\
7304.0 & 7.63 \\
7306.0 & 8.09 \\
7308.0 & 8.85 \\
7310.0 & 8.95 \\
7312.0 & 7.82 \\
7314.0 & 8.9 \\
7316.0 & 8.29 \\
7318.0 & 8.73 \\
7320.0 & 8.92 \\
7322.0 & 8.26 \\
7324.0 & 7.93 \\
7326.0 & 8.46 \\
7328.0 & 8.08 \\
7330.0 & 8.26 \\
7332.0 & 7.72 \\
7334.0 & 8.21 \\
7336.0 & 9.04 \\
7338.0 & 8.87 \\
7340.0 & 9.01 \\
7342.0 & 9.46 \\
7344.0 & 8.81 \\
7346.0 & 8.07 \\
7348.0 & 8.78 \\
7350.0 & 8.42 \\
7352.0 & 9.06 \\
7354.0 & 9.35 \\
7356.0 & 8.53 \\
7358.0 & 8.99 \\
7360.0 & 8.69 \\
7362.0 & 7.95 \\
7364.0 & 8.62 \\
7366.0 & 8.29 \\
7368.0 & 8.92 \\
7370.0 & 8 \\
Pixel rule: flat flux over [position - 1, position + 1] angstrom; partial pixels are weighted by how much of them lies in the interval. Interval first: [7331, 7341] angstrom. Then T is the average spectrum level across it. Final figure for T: 8.57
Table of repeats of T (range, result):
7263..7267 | 8.52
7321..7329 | 8.18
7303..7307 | 7.86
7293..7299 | 7.82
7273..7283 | 7.97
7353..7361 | 8.89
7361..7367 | 8.29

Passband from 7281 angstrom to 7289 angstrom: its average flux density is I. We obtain 8.2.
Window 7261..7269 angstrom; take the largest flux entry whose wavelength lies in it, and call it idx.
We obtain 8.53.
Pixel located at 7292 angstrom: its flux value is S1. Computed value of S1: 8.2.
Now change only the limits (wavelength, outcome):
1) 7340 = 9.01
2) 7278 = 7.85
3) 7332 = 7.72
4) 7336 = 9.04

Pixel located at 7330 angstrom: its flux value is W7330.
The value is 8.26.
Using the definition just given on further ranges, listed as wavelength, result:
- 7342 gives 9.46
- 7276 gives 8.41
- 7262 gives 8.02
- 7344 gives 8.81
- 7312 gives 7.82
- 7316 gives 8.29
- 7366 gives 8.29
